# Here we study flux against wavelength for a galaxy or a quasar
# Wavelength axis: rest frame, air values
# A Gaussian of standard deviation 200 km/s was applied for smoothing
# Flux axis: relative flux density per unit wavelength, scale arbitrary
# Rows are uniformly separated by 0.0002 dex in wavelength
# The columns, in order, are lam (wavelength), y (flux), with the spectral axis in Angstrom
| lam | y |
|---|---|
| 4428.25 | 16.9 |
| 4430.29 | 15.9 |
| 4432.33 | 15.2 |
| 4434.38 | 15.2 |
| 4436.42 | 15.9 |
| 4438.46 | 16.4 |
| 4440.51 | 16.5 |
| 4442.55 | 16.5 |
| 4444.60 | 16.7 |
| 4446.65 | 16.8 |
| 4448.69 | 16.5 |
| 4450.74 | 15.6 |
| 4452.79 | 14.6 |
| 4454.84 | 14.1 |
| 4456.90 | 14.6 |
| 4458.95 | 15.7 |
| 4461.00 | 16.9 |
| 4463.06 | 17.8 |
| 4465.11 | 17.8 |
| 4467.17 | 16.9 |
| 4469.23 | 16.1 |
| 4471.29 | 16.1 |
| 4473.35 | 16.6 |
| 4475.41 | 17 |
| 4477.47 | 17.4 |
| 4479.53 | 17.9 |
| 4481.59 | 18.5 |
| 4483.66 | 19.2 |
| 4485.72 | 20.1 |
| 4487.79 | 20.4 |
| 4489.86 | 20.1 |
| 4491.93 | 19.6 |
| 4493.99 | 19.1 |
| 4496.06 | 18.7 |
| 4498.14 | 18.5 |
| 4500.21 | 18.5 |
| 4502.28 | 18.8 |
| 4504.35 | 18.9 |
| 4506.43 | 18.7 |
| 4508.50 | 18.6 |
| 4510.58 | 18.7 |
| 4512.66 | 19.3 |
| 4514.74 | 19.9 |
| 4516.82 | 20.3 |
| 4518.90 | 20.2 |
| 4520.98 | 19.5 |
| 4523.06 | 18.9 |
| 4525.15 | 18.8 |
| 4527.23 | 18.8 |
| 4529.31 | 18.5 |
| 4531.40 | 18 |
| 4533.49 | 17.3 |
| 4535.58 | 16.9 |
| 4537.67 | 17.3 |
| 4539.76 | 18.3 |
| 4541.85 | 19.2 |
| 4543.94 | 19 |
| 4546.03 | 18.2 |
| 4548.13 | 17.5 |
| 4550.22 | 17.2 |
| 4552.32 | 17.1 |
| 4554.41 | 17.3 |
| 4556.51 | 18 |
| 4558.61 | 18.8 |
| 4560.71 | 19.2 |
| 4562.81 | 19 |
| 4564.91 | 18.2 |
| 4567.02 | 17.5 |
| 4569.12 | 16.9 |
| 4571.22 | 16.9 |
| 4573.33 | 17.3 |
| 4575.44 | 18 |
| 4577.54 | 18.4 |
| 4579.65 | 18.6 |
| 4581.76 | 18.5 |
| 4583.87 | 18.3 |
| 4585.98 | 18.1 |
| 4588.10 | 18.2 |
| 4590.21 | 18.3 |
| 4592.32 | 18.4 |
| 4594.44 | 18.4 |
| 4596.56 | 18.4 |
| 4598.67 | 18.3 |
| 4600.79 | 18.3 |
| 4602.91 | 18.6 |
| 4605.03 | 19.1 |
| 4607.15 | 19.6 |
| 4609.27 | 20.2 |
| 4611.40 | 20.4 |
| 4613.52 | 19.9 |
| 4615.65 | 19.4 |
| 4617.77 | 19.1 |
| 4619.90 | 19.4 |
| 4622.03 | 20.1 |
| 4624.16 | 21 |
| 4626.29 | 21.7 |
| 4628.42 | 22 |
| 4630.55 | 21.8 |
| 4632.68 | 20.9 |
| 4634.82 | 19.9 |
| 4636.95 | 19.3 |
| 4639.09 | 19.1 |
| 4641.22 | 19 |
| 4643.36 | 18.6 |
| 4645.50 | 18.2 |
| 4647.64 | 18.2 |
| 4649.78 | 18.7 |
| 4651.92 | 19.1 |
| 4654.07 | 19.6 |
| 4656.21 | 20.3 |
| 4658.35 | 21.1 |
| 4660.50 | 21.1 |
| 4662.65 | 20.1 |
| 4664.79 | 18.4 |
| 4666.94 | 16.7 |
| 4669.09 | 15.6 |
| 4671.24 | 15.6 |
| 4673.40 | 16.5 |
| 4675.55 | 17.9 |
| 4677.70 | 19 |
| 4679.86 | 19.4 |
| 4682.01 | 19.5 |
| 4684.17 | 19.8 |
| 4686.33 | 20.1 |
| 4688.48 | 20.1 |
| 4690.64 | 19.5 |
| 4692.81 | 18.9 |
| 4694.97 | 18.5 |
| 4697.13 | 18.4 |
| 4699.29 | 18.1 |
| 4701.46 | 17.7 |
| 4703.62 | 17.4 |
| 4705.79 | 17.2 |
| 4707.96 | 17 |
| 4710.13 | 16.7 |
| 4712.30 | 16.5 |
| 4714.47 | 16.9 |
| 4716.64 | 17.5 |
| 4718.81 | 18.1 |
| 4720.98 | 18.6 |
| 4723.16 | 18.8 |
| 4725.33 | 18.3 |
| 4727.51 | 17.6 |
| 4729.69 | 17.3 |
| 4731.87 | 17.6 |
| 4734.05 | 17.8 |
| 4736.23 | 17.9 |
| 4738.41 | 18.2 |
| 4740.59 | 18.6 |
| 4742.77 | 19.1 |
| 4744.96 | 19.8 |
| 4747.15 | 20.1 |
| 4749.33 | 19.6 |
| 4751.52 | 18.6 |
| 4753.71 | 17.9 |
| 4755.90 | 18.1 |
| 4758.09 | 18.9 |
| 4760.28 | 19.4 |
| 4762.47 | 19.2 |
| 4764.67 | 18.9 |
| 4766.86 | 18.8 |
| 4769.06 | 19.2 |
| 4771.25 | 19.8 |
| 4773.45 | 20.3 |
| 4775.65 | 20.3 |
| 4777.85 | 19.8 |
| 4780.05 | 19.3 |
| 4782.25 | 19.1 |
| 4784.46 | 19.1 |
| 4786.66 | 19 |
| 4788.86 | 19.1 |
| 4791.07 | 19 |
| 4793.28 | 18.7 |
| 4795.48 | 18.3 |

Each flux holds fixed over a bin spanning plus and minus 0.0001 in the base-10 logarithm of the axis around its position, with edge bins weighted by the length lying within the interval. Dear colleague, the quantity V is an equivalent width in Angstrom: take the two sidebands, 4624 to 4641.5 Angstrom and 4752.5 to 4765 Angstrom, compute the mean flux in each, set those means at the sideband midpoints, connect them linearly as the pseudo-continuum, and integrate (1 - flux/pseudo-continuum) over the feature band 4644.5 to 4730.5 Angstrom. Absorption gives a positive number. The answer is 6.2 Angstrom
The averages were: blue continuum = 20.6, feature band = 18.4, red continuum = 18.7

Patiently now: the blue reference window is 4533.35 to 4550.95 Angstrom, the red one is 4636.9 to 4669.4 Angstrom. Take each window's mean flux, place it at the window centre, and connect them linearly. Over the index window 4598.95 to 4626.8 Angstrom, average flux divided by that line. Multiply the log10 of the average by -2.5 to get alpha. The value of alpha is -0.06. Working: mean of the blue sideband 17.9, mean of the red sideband 19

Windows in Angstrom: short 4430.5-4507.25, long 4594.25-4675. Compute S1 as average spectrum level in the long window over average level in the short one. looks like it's 1.11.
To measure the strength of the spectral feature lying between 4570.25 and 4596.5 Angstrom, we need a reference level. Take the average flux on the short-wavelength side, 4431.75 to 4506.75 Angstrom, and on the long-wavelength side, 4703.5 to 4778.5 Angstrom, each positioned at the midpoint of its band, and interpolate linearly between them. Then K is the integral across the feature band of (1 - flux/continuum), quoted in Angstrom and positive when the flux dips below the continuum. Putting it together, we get -0.5 Angstrom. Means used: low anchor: 17.3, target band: 18.1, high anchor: 18.5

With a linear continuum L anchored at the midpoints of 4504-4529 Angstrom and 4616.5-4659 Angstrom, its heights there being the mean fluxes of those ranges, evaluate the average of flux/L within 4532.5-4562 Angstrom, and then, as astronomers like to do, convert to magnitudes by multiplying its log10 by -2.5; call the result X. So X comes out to 0.08 mag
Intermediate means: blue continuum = 19.2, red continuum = 19.8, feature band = 18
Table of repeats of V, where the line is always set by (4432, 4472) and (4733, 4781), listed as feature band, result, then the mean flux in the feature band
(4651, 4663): -1.41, 20.2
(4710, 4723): 0.80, 17.5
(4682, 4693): -0.79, 19.7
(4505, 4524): -2.98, 19.3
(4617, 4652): -3.75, 19.8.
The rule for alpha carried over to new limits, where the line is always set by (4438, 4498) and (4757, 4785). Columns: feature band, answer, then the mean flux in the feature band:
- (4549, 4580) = 0.00 mag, 17.9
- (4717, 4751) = 0.04 mag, 18.5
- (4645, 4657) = -0.03 mag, 19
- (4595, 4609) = -0.03 mag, 18.8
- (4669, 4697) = 0.01 mag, 18.6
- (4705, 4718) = 0.12 mag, 17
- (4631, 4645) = -0.06 mag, 19.5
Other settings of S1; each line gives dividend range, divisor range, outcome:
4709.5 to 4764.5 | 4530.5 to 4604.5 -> 1.01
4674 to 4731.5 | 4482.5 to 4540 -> 0.96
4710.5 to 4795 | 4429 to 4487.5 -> 1.12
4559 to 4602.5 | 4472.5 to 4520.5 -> 0.96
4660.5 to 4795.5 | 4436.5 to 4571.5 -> 1.04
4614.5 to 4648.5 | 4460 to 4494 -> 1.10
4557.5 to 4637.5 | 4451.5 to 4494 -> 1.10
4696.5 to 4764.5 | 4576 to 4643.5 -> 0.94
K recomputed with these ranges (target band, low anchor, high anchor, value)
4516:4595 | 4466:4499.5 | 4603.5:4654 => 3.17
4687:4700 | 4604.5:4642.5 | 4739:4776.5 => 0.44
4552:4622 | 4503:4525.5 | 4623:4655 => 3.76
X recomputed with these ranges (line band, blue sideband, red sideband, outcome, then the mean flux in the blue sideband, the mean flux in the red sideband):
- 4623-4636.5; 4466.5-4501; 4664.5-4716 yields -0.17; 18.3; 18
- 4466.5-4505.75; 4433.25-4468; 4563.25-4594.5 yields -0.11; 16.1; 18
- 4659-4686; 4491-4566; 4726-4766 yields 0.01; 18.6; 18.6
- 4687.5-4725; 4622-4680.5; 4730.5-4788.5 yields 0.07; 19.2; 19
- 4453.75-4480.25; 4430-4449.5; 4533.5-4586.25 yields 0.00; 16.2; 18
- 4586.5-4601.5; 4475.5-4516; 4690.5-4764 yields 0.02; 19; 18.2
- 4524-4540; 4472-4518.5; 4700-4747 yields 0.04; 18.9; 17.9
